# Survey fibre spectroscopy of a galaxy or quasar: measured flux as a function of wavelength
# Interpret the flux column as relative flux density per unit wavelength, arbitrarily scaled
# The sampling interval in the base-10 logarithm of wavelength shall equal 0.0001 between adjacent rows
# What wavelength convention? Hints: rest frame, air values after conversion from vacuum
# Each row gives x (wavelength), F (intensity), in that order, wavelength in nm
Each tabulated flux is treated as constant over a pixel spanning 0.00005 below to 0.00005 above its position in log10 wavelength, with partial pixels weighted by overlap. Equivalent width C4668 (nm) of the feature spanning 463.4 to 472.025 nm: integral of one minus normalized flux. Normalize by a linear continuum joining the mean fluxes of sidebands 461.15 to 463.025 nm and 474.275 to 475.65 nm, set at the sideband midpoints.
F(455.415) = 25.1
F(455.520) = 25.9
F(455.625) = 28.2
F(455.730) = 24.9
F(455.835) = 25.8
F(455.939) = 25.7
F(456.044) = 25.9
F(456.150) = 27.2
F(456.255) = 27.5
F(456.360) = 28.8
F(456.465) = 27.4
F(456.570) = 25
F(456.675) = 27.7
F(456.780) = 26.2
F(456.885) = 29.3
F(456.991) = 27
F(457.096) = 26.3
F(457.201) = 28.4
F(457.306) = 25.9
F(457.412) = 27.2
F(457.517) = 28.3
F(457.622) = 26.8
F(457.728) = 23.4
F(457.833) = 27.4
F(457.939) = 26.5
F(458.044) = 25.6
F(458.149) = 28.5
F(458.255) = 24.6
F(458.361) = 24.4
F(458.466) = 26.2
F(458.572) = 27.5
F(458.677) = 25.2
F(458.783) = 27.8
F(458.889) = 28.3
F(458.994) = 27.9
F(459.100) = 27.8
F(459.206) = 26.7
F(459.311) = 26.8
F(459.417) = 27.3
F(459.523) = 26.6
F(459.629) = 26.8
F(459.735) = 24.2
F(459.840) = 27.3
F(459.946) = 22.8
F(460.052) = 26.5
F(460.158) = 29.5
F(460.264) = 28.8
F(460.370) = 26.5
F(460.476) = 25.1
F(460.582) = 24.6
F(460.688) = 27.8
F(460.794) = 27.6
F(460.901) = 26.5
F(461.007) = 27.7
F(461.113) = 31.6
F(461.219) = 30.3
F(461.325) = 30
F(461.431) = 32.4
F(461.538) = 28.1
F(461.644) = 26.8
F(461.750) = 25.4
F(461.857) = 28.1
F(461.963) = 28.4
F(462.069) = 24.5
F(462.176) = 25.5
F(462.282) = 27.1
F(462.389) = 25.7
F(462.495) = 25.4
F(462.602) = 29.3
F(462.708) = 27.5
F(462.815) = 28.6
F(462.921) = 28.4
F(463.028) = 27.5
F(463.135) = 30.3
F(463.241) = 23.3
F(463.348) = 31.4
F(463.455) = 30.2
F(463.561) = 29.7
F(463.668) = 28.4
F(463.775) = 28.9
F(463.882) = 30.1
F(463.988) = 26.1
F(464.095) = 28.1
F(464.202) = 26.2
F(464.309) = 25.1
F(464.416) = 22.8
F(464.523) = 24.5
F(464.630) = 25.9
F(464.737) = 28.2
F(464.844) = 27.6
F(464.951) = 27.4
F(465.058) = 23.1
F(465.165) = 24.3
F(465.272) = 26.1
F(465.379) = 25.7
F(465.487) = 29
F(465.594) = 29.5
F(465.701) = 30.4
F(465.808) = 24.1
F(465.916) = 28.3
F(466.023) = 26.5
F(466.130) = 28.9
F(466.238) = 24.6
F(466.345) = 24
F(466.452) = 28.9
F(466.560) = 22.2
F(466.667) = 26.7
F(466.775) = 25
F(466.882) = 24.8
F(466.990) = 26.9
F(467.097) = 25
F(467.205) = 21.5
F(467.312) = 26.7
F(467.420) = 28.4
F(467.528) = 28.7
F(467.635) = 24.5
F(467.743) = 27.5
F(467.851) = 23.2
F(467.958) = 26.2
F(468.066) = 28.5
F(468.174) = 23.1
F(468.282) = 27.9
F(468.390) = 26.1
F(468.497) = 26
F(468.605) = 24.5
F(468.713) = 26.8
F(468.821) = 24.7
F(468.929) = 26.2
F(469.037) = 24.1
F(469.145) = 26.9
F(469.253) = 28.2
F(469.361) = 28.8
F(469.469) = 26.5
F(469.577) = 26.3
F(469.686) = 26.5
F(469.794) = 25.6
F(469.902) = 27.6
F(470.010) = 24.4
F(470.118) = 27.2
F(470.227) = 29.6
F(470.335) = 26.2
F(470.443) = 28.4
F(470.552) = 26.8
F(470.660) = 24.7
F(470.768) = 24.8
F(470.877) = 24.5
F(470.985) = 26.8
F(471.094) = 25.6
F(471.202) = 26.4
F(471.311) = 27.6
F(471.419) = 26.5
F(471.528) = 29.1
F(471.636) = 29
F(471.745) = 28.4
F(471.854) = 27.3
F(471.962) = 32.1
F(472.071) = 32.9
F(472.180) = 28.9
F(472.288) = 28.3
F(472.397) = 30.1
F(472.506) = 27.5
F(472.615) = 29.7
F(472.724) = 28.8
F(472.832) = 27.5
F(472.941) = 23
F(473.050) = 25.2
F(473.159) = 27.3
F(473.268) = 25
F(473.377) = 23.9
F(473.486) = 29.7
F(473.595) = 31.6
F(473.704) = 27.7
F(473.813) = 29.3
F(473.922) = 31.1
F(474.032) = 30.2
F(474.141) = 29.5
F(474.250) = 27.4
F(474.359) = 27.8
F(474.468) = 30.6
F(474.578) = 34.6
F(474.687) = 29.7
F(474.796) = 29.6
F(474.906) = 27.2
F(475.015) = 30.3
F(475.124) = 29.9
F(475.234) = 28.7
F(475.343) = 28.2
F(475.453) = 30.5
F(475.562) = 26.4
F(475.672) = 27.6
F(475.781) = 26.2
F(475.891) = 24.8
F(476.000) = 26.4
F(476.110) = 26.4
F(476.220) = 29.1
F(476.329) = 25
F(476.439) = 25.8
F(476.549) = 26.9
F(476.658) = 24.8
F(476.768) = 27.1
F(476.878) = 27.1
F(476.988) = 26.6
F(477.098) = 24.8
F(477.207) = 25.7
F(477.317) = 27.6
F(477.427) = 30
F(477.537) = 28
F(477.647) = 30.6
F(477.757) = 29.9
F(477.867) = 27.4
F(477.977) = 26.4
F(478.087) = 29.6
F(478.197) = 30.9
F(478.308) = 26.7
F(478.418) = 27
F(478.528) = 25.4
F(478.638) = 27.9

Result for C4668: 0.56 nm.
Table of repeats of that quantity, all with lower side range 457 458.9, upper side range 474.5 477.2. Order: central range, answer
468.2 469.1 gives 0.05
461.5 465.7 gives -0.04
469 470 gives 0.02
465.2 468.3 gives 0.09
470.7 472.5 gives -0.04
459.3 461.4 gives -0.05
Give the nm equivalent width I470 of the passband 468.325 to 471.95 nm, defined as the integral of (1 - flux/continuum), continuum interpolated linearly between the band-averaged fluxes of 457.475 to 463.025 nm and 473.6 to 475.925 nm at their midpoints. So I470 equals 0.22 nm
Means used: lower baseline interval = 27.1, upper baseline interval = 29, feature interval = 26.7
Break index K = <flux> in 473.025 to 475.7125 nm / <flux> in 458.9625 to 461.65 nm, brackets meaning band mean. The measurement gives 1.0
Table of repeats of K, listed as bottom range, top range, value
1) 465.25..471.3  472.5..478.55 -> 1.06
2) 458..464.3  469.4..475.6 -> 1.02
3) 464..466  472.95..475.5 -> 1.09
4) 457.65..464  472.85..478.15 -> 1.02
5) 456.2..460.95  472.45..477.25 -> 1.04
